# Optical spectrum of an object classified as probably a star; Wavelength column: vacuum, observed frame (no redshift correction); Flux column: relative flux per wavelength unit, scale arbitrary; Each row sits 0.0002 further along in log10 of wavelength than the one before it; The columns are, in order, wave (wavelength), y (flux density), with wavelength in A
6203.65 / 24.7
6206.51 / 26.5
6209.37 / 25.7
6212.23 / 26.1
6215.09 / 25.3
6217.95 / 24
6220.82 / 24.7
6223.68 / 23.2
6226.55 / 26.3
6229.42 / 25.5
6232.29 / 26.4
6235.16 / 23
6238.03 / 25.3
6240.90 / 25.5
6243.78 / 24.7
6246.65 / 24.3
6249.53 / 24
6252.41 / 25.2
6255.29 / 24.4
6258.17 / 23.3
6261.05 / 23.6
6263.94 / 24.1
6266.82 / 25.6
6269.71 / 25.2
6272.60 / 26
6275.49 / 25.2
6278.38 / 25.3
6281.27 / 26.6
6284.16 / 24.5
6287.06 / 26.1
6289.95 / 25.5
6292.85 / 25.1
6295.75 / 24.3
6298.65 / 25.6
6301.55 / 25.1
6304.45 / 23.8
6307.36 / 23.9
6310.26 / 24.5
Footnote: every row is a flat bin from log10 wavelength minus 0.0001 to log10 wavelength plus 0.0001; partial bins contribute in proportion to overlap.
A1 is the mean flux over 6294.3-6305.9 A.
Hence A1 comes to 24.7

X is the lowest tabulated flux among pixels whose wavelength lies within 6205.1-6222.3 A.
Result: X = 24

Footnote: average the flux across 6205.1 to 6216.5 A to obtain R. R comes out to 25.9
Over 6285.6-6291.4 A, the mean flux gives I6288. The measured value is 25.8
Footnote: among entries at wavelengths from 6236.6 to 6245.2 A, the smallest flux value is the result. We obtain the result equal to 24.7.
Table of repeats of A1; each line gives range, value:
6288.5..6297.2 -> 25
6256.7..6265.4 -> 23.7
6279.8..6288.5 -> 25.7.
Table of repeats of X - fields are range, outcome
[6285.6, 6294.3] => 25.1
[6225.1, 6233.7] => 25.5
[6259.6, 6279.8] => 23.6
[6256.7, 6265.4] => 23.3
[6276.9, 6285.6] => 24.5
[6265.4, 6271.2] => 25.2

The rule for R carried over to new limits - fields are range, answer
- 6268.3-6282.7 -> 25.7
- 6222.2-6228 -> 24.8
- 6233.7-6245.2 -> 24.6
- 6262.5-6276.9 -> 25.2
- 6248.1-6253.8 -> 24.6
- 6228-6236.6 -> 25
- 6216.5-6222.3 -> 24.4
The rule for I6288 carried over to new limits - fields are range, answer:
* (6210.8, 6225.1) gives 24.7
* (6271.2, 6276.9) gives 25.6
